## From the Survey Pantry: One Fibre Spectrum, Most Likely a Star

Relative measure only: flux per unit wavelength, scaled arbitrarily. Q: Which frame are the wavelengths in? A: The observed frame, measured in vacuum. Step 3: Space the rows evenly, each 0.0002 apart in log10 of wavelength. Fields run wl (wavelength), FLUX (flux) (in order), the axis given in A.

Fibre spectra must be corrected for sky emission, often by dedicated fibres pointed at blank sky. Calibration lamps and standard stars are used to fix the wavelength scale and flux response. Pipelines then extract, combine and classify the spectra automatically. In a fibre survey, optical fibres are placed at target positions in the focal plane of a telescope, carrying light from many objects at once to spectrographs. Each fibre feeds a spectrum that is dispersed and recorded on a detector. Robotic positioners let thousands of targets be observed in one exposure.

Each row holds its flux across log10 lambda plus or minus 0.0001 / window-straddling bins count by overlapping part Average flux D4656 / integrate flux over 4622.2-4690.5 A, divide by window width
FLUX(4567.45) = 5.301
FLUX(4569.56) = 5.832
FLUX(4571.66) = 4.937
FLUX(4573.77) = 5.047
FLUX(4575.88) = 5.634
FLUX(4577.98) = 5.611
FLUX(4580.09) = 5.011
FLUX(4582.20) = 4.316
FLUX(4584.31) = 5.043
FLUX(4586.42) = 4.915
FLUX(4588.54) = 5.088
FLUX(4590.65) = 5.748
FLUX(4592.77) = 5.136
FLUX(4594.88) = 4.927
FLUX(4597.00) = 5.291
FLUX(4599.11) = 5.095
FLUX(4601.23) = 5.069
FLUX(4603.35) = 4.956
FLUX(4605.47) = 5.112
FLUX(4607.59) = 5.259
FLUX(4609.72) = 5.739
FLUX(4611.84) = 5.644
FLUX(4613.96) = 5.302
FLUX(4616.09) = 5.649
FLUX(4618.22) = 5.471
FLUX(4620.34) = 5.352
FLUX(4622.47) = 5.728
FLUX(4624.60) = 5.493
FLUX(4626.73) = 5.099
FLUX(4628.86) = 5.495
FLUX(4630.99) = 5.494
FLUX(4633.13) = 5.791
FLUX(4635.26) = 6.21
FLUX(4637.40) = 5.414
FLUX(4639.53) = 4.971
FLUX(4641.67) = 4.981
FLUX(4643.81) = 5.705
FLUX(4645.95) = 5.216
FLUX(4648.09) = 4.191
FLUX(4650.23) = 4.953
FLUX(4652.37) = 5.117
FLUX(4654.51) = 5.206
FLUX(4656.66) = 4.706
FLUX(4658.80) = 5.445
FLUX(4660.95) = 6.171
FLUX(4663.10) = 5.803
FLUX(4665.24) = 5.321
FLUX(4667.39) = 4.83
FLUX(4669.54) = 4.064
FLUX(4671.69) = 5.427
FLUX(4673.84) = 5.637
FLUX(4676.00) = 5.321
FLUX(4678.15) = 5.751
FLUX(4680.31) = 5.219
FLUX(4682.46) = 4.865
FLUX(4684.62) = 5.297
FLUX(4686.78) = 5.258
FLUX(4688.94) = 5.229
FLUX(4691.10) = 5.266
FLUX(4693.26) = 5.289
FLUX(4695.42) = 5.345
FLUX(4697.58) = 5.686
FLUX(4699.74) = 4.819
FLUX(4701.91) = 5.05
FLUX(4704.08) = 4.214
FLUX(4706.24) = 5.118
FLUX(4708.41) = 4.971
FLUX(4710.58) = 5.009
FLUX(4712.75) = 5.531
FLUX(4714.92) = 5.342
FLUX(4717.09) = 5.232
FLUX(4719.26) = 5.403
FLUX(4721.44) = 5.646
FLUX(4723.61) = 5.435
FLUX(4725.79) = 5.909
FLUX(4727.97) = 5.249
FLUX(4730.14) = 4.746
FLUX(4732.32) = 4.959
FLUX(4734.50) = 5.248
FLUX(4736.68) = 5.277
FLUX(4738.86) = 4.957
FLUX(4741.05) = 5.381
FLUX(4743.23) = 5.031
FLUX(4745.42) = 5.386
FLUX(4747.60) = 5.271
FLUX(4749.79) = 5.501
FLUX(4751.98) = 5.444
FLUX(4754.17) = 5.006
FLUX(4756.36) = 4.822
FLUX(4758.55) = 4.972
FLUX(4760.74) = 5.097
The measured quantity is 5.29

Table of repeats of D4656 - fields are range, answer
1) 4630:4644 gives 5.49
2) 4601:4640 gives 5.45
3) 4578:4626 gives 5.25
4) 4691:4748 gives 5.21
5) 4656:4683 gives 5.29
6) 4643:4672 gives 5.14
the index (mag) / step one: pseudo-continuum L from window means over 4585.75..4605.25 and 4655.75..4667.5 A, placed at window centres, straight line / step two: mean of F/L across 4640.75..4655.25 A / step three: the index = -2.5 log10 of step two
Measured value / 0.07 mag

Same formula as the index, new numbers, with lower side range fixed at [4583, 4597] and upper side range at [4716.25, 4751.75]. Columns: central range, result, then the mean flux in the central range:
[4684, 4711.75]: 0.03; 5.12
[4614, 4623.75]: -0.07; 5.52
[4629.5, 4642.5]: -0.06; 5.49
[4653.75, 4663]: -0.04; 5.43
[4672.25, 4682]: -0.04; 5.44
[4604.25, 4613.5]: -0.05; 5.42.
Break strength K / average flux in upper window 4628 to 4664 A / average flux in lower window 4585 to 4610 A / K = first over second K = 1.03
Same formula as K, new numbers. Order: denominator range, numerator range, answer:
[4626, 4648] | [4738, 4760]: 0.96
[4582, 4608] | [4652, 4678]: 1.04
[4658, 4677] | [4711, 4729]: 1.02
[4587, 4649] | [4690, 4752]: 0.98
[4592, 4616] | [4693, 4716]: 0.98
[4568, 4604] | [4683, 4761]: 1.01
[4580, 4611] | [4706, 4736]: 1.03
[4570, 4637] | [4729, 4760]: 0.97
